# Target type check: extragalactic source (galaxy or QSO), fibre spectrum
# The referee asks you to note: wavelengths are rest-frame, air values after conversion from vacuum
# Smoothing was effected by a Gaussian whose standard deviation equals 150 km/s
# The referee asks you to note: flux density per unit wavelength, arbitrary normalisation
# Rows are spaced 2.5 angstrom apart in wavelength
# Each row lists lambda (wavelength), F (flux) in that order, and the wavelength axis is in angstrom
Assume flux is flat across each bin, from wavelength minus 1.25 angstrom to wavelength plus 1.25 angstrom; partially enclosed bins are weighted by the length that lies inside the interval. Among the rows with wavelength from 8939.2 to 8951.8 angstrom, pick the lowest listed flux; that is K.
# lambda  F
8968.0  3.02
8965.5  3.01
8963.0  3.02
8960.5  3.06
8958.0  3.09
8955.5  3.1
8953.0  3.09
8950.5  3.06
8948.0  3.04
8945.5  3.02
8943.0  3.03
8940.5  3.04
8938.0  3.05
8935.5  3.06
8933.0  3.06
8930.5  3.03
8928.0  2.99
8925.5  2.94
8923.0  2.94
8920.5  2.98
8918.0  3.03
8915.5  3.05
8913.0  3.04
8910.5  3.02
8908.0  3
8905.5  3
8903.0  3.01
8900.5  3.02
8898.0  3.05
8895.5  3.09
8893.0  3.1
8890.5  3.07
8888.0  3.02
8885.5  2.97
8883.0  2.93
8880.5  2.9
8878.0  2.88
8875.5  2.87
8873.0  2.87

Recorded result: 3.02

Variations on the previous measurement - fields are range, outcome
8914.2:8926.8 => 2.94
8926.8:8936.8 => 2.99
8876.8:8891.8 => 2.88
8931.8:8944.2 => 3.03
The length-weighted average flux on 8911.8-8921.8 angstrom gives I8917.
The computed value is 3.02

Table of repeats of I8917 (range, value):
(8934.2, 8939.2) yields 3.06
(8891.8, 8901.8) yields 3.06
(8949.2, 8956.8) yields 3.08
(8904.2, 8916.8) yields 3.02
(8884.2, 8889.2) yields 2.99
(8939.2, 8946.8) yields 3.03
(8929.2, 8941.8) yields 3.05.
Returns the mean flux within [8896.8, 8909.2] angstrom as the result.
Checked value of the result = 3.02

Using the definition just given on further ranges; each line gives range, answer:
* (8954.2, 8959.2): 3.09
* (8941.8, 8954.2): 3.05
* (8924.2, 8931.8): 2.99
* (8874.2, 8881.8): 2.88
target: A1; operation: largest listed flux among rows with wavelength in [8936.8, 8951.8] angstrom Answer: 3.06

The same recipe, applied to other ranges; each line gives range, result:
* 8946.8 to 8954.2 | 3.09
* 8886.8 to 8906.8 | 3.1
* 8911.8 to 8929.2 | 3.05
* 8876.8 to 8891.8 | 3.07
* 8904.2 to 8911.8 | 3.02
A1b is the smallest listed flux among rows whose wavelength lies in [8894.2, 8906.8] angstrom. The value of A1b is 3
